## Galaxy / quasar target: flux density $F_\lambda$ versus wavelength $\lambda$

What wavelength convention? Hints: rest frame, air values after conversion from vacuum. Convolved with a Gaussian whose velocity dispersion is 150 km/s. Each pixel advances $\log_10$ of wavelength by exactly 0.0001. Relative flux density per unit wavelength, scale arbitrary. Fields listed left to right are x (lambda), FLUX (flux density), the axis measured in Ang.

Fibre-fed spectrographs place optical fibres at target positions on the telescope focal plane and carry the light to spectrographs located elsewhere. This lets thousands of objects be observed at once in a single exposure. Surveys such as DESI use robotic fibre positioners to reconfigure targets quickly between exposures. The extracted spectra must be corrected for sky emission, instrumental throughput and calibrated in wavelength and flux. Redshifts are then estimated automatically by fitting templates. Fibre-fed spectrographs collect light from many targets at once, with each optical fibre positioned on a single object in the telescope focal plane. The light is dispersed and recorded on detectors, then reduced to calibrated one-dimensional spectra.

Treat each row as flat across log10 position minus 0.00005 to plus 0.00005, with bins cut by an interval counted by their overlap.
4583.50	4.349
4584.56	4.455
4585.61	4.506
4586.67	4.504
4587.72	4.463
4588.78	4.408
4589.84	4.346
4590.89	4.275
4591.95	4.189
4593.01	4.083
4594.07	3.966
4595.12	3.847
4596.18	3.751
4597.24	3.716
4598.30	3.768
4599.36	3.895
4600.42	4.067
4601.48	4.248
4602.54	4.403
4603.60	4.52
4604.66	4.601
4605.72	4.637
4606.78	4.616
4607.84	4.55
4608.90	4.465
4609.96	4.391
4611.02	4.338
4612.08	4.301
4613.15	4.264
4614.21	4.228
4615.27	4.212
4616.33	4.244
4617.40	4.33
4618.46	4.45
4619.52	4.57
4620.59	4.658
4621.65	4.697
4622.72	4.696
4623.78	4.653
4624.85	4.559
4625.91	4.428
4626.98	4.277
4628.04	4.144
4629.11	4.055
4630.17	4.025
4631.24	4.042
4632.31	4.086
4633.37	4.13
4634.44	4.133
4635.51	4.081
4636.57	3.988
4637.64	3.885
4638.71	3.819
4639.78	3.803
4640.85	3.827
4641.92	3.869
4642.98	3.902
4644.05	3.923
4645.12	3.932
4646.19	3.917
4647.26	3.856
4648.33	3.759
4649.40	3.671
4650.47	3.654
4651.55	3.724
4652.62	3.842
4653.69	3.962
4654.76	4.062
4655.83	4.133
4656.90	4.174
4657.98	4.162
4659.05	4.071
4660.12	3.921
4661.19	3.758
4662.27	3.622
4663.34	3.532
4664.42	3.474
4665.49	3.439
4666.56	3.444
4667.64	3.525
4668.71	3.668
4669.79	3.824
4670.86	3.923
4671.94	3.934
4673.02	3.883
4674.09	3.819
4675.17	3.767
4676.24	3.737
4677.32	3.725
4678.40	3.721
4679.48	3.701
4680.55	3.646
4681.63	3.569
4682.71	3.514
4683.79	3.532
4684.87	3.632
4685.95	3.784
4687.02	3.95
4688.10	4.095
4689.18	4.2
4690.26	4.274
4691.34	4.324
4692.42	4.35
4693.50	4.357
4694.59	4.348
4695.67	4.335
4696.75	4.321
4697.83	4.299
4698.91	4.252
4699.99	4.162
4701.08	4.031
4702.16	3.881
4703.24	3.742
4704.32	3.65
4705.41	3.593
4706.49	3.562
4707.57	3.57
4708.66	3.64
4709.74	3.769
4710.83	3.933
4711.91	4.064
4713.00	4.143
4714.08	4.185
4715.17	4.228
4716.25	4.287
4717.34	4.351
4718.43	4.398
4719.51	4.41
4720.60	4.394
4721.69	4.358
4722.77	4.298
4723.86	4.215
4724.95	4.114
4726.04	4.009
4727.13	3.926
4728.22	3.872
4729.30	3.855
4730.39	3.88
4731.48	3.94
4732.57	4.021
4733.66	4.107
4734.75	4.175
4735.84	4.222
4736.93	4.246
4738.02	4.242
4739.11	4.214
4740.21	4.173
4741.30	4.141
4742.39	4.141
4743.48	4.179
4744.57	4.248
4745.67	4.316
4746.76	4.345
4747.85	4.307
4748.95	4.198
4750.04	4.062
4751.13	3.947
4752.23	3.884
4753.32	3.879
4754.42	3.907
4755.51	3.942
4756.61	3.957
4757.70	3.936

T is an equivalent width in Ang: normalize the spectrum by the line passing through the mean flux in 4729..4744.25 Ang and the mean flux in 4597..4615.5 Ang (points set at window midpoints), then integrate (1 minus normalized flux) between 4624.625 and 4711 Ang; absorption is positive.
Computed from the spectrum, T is 6.3 Ang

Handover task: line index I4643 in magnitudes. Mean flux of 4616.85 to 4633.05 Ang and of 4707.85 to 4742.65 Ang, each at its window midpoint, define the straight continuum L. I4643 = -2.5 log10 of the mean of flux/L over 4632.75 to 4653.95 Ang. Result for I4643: 0.12 mag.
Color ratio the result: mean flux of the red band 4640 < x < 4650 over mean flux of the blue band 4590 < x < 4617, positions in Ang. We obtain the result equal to 0.91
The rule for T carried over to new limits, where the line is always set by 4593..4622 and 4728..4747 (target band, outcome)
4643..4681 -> 3.78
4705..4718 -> 0.65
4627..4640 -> 0.67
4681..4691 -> 0.82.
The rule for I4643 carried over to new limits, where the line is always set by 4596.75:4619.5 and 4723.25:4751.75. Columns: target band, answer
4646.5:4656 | 0.11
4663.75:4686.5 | 0.15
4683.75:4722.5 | 0.02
